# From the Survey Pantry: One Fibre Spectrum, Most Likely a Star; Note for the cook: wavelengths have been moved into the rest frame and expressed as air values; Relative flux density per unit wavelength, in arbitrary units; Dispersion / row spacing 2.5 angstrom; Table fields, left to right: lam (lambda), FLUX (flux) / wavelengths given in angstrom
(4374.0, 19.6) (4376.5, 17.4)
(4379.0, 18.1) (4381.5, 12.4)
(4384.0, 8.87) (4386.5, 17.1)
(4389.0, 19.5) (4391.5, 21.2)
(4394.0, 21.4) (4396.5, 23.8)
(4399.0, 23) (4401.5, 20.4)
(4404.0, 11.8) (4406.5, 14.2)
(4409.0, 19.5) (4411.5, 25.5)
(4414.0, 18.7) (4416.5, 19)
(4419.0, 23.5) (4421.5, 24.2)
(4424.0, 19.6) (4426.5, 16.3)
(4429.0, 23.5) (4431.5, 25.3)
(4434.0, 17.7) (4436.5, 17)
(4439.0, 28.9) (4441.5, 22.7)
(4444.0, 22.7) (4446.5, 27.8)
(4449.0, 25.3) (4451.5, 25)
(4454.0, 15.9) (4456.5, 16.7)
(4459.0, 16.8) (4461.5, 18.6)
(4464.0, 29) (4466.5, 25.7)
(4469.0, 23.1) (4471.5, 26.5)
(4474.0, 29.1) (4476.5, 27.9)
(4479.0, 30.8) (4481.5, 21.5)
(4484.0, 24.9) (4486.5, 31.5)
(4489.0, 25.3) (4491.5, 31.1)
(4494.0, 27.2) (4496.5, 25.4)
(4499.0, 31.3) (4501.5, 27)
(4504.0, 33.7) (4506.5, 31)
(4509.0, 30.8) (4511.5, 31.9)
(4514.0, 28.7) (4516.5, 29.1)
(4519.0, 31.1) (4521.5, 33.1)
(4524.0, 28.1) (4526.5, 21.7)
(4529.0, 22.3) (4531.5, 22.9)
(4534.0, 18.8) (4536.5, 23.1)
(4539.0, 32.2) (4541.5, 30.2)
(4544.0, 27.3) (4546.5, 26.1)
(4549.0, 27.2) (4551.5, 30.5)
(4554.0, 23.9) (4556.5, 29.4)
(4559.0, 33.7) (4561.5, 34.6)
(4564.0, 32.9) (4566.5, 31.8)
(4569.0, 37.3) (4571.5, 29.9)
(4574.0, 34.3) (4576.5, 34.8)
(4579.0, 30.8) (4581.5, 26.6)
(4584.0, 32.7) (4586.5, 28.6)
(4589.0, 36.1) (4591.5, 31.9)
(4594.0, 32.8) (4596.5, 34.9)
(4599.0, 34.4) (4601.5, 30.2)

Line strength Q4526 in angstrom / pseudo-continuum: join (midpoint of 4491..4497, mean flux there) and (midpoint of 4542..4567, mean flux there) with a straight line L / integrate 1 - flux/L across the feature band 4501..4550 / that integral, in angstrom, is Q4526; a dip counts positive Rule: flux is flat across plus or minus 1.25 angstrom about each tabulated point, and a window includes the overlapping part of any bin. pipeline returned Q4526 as 1.6 angstrom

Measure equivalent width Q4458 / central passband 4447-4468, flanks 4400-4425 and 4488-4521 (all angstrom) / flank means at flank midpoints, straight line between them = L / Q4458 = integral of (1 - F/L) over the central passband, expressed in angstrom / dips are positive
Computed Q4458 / 2.3 angstrom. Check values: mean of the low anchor 19.7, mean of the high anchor 29.6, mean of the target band 21.9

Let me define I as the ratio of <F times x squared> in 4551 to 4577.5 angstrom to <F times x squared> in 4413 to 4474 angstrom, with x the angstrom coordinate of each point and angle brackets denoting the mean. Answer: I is 1.5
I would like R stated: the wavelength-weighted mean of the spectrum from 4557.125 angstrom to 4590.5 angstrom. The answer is 32.6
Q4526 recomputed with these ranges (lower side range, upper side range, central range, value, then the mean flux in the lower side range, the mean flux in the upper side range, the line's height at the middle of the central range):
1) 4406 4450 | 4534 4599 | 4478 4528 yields -3.8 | 21.9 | 30.8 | 26.7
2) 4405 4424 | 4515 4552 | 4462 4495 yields -4.3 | 20.5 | 26.9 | 23.9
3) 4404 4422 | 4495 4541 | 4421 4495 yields -1.7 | 19.9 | 27.9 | 23.3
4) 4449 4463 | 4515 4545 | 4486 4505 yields -4.6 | 19.4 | 26.7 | 23.3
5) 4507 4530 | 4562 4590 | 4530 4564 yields 3.0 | 28.7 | 32.4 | 30.5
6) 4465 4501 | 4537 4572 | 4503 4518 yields -1.3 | 27.2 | 30.4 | 28.4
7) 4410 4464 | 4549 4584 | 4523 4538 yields 3.0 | 21.6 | 31.5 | 28.7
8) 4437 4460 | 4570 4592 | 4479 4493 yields -1.2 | 22.3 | 31.8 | 25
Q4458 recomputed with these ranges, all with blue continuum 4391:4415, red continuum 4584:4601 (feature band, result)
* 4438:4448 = -1.2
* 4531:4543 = 1.5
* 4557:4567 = -0.7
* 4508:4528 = -1.0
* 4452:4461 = 2.4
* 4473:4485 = -0.8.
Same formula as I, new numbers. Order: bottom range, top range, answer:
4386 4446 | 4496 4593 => 1.51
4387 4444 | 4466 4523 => 1.43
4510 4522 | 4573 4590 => 1.07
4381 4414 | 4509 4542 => 1.56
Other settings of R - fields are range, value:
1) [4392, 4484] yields 22.2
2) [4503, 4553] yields 27.9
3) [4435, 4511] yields 25.7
